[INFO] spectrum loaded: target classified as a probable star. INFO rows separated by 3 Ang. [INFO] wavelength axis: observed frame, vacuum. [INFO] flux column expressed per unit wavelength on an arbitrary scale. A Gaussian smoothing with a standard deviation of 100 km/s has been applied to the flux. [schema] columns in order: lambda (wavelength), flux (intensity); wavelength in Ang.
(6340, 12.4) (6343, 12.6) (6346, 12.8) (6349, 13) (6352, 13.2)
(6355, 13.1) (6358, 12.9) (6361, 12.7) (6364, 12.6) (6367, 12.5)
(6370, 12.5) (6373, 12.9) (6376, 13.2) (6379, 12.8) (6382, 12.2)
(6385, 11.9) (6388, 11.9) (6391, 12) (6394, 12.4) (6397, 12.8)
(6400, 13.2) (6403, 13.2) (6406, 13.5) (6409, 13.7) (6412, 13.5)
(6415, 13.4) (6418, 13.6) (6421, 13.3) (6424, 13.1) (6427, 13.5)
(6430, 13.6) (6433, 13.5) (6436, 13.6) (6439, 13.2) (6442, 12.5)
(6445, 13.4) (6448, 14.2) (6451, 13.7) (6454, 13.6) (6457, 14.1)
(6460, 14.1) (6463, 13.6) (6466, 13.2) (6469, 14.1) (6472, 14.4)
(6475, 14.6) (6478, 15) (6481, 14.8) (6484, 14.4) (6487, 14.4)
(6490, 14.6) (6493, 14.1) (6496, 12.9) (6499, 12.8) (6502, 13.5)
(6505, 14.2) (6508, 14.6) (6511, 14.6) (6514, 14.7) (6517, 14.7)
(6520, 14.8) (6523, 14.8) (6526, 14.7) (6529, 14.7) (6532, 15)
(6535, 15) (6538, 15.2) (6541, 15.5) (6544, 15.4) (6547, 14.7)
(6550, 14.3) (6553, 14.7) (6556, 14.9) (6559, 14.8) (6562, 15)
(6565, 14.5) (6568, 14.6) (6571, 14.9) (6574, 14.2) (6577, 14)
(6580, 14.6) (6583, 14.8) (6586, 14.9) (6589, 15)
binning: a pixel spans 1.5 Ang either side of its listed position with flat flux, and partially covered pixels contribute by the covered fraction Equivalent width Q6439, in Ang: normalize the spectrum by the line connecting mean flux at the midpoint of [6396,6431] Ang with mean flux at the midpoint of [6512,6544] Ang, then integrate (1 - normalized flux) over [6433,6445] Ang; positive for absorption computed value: 0.5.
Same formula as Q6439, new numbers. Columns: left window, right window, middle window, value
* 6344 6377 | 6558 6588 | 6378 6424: 1.0 Ang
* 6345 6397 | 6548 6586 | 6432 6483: -1.3 Ang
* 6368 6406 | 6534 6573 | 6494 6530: 0.2 Ang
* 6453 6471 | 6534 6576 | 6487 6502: 0.5 Ang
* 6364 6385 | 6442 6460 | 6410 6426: -0.2 Ang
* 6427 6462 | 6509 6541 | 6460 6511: 0.5 Ang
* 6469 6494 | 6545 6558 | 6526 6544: -0.5 Ang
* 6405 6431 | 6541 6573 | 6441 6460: 0.2 Ang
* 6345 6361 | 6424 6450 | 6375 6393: 1.1 Ang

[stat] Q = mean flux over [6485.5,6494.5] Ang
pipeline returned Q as 14.4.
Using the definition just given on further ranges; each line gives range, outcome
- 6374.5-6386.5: 12.5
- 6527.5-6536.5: 14.9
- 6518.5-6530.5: 14.8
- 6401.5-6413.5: 13.5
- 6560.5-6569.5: 14.7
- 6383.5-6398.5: 12.2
